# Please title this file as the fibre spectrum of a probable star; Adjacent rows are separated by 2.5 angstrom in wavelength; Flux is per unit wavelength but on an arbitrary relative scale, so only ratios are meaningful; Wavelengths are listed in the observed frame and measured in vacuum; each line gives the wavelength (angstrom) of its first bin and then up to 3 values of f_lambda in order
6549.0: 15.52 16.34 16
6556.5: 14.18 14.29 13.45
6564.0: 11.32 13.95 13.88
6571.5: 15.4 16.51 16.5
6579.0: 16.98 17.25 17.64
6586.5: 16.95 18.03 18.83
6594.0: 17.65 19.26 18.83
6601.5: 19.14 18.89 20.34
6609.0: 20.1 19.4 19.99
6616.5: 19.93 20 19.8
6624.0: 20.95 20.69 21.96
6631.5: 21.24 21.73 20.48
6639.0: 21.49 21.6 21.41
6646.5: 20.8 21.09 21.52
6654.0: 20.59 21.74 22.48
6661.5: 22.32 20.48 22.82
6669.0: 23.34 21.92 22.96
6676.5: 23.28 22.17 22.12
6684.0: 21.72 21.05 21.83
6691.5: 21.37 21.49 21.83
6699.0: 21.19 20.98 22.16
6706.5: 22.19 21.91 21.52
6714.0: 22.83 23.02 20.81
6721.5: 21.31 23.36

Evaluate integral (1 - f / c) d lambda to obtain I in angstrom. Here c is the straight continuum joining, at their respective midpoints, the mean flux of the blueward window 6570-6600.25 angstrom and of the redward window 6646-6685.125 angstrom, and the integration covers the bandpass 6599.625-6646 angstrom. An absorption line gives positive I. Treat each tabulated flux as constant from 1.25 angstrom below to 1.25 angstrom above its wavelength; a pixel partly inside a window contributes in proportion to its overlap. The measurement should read -2.2 angstrom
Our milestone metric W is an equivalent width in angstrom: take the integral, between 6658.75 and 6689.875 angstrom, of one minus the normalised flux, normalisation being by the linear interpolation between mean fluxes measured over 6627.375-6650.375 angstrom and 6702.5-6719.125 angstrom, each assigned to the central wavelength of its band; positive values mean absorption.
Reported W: -0.7 angstrom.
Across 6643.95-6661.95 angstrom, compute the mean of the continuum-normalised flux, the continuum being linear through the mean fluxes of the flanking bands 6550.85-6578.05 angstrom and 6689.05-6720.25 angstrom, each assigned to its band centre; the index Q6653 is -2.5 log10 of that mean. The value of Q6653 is -0.12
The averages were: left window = 14.7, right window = 21.8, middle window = 21.5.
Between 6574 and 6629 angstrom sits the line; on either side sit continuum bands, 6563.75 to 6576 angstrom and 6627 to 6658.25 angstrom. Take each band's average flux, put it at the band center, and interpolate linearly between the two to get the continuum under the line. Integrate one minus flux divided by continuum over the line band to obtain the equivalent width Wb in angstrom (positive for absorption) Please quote -4.5 angstrom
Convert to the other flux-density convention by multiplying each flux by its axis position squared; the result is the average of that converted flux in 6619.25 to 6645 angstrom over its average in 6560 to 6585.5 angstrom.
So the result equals 1.40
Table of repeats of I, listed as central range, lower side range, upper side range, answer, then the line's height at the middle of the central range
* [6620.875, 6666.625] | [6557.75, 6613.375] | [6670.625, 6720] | -3.9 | 19.6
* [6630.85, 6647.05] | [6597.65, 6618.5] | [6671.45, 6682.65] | -0.3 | 20.9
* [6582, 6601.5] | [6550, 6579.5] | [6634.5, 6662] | -1.4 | 17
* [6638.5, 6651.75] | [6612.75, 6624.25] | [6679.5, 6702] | -0.4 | 20.6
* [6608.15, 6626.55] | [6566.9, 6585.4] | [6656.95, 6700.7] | -1.5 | 18.5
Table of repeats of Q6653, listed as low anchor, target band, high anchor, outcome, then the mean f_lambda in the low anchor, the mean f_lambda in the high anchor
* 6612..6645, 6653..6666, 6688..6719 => -0.019 mag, 20.8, 21.8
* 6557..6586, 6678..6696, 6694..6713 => -0.041 mag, 15.2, 21.7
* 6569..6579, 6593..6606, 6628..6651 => -0.048 mag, 16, 21.3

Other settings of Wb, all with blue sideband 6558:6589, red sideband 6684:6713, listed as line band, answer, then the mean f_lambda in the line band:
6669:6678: -1.1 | 22.8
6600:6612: -1.8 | 19.6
